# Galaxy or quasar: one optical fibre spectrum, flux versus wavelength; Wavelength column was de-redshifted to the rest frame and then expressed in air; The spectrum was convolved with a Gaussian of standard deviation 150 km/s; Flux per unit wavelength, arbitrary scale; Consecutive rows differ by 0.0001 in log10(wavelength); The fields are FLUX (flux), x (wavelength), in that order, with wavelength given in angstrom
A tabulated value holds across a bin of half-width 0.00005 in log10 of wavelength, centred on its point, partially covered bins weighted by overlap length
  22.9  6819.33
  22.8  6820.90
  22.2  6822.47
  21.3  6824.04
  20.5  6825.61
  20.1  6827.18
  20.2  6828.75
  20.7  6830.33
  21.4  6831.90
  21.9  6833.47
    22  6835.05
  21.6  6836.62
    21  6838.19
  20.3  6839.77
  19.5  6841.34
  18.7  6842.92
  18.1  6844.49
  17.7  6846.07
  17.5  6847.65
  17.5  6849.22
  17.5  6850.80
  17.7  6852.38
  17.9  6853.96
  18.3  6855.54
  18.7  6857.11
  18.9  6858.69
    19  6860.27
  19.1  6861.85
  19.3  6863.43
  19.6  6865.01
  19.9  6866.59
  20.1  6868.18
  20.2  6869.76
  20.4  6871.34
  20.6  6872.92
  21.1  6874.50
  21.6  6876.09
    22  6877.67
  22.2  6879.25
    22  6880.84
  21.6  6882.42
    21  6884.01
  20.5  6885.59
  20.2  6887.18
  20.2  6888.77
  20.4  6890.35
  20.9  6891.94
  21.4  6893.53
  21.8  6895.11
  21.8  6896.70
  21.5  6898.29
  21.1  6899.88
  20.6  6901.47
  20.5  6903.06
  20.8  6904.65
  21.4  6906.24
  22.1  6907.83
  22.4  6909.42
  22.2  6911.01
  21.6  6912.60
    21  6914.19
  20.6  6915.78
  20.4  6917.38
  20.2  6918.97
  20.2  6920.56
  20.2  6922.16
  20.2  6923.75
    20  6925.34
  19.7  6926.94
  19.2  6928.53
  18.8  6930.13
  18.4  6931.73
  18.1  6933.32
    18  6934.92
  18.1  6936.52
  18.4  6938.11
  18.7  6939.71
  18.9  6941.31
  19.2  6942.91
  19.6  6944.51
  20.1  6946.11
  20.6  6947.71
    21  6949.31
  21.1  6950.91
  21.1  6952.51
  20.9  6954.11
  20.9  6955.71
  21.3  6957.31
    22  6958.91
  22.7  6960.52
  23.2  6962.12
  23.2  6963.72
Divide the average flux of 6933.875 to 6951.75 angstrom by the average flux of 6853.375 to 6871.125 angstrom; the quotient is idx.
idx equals 1.0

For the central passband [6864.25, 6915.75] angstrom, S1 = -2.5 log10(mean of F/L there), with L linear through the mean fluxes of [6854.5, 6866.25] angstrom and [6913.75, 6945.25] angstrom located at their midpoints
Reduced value -0.10 mag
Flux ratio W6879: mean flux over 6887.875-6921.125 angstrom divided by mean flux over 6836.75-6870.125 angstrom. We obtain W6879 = 1.12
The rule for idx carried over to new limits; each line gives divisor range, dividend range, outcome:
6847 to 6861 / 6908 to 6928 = 1.15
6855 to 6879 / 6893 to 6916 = 1.07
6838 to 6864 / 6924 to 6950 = 1.03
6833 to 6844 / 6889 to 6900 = 1.03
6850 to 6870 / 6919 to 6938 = 1.02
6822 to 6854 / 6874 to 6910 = 1.07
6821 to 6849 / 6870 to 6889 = 1.04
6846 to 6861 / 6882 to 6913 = 1.17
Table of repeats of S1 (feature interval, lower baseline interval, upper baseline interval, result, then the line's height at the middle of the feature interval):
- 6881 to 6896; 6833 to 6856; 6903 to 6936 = -0.06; 19.8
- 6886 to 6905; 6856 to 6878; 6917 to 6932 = -0.06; 19.9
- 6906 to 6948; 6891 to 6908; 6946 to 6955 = 0.06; 21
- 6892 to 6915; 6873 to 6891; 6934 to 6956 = -0.04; 20.7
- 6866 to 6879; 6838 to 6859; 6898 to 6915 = -0.06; 19.7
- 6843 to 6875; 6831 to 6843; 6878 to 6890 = 0.11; 21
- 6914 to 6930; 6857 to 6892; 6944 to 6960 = 0.03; 20.7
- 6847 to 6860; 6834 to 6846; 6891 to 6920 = 0.13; 20.3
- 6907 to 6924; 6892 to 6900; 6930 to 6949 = -0.04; 20.4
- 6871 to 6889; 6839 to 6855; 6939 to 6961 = -0.12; 19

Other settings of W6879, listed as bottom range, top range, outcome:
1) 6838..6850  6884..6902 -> 1.12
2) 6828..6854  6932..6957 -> 1.01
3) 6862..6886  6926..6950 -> 0.92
